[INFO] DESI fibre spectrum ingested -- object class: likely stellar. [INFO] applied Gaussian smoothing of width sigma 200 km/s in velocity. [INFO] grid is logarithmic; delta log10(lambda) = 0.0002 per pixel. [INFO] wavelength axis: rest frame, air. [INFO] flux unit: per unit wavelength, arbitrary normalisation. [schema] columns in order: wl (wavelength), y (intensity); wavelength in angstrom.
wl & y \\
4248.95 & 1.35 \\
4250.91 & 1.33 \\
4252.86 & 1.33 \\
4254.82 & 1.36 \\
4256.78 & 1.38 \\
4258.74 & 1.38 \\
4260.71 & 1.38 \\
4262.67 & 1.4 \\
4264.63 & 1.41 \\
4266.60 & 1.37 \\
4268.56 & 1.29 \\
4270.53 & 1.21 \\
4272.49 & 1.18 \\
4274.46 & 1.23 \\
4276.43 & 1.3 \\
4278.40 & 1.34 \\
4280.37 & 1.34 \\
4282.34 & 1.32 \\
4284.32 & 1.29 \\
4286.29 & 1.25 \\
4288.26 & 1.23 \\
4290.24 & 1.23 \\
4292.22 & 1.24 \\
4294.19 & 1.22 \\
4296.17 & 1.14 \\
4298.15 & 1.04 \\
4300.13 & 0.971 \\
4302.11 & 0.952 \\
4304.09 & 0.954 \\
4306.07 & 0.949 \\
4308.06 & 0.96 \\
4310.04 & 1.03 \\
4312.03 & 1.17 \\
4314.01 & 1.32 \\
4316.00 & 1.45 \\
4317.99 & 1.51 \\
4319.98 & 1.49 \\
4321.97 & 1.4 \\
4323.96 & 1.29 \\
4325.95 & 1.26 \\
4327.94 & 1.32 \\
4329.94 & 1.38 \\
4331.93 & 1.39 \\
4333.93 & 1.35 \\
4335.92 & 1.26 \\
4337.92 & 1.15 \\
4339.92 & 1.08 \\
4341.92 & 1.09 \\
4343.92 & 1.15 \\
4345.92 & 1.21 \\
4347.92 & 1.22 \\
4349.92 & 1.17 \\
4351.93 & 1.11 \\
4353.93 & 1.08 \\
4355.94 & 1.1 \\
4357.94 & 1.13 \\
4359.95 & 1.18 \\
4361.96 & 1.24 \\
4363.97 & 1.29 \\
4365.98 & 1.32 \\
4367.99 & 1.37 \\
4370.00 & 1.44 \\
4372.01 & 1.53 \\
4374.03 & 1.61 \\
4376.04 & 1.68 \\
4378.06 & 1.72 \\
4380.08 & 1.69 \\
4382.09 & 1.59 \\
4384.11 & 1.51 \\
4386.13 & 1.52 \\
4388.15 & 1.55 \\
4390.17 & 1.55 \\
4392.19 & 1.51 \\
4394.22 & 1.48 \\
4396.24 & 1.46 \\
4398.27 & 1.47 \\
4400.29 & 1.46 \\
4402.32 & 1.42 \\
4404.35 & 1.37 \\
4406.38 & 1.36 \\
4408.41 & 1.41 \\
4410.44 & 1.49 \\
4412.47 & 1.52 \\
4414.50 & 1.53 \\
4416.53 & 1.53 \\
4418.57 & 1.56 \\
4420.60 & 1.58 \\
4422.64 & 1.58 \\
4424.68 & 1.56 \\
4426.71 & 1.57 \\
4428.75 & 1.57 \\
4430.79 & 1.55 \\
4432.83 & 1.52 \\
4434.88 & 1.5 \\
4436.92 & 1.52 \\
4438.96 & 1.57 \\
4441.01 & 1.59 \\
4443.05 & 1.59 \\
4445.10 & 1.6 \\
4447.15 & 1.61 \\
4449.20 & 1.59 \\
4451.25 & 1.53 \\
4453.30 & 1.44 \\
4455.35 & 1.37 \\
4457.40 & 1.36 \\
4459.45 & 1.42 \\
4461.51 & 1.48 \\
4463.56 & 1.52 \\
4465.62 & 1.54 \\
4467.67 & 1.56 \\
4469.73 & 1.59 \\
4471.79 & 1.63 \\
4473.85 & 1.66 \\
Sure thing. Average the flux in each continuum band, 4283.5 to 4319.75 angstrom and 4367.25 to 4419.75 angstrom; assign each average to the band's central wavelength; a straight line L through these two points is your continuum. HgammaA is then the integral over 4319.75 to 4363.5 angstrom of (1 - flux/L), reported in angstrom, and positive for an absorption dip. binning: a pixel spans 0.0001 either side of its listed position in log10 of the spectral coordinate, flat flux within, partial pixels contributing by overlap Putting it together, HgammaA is 2.9 angstrom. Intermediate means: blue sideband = 1.17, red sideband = 1.51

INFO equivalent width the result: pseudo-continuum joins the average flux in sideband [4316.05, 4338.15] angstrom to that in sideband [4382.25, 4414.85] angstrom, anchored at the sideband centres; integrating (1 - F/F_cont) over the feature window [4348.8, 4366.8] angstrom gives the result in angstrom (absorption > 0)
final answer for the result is 2.9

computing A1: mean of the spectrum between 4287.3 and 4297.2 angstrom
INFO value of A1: 1.21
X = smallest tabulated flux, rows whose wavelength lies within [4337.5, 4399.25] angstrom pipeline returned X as 1.08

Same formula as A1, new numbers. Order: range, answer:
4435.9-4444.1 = 1.57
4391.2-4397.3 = 1.48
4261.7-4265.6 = 1.41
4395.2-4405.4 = 1.44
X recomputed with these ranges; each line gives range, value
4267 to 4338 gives 0.949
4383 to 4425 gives 1.36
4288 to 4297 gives 1.14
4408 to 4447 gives 1.41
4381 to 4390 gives 1.51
